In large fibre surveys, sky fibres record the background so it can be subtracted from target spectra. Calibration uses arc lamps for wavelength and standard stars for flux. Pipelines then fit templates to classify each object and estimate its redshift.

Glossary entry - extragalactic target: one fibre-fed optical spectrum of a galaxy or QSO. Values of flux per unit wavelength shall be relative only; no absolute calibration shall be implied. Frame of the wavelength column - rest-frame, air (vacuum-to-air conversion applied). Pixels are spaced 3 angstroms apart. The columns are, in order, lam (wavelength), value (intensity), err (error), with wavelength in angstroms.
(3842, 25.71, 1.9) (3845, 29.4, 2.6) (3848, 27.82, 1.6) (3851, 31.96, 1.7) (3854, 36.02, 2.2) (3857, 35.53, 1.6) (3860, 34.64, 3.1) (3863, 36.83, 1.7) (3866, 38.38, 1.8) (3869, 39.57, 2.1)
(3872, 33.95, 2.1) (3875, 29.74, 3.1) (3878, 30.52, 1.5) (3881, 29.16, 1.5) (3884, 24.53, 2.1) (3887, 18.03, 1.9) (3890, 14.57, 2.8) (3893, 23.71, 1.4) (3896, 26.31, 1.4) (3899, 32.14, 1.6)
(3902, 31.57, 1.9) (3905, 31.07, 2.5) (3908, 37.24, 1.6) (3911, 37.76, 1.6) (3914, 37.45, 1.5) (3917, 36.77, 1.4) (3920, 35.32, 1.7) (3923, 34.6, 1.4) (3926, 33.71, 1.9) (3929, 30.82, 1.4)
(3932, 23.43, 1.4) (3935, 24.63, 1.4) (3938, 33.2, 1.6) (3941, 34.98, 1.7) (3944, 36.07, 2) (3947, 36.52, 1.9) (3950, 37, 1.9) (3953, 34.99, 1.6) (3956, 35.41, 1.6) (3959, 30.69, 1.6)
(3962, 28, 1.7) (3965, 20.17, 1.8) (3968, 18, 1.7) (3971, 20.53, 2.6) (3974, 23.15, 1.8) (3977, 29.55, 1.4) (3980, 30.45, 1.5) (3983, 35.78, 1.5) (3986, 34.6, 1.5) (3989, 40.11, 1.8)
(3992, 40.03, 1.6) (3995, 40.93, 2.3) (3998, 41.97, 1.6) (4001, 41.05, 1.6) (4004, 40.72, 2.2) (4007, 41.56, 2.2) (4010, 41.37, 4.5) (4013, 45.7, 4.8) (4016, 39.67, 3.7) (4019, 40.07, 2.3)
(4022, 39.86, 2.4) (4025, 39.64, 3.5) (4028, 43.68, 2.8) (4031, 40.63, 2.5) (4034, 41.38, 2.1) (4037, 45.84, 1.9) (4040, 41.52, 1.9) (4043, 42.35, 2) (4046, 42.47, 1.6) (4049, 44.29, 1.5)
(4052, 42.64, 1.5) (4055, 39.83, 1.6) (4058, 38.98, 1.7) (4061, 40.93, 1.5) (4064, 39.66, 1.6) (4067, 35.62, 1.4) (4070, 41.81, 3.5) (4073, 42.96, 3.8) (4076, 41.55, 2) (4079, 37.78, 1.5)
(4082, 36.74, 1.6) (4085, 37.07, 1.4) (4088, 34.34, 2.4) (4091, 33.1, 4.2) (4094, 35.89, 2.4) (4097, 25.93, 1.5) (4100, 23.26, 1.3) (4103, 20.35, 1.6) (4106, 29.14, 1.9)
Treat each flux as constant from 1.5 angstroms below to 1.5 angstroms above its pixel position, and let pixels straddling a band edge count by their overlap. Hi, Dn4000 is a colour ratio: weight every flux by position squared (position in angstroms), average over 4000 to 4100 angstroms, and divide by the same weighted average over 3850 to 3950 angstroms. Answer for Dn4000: 1.3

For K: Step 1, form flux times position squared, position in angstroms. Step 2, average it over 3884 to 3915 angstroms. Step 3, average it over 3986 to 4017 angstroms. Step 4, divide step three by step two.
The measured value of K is 1.5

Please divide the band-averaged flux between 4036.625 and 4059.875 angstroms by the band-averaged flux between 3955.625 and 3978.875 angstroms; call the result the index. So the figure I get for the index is 1.7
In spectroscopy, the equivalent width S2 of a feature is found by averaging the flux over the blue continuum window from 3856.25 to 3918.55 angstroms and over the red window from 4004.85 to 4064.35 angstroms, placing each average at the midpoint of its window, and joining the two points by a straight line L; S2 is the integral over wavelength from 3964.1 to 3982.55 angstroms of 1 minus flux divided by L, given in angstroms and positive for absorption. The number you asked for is 6.4 angstroms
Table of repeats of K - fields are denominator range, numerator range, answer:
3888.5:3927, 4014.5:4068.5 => 1.38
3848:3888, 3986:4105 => 1.32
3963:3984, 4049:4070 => 1.66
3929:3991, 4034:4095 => 1.38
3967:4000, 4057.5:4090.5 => 1.24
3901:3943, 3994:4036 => 1.31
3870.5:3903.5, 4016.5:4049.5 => 1.68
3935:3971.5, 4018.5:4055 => 1.44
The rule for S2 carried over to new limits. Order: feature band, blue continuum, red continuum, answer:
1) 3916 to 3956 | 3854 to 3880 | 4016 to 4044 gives 4.7 angstroms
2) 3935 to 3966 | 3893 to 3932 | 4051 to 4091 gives 1.7 angstroms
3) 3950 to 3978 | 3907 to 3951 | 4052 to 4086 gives 6.4 angstroms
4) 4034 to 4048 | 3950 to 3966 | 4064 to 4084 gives -2.3 angstroms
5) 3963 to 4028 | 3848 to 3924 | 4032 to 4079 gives 4.3 angstroms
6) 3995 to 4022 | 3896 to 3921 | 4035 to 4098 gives -2.8 angstroms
